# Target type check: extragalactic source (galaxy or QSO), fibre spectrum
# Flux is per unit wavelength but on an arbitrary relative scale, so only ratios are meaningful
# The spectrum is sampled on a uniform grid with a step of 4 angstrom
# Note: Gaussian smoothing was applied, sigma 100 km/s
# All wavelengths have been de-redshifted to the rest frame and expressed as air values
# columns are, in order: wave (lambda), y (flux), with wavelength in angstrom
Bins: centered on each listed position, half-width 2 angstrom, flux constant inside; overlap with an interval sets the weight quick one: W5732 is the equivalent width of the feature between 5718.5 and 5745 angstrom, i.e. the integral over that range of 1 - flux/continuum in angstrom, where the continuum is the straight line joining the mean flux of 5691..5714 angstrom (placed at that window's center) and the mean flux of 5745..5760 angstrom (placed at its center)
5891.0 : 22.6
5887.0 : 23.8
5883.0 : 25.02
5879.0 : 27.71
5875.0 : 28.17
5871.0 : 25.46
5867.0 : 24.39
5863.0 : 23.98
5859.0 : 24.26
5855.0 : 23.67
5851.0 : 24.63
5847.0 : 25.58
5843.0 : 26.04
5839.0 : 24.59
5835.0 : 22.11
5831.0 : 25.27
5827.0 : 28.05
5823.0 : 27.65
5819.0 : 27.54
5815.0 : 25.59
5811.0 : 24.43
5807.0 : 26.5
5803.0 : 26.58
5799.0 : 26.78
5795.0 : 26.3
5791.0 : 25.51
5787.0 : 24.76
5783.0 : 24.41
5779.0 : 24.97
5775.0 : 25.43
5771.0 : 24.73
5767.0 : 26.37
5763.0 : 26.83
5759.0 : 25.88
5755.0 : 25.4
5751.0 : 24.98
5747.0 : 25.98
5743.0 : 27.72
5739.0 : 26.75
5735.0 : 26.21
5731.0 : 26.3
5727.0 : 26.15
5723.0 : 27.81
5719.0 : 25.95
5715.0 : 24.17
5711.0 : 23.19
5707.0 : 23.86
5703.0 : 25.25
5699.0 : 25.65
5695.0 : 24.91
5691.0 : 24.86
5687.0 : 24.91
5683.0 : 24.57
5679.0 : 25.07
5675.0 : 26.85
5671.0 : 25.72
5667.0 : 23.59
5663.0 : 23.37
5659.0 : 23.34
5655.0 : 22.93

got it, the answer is -1.69 angstrom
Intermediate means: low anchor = 24.6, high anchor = 25.5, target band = 26.7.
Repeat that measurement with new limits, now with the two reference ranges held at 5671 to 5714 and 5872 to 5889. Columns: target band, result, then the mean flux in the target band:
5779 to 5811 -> -0.13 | 25.7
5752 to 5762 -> -0.14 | 25.7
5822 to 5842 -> 0.28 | 25.5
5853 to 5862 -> 0.70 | 24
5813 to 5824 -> -0.48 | 26.9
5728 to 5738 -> -0.44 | 26.3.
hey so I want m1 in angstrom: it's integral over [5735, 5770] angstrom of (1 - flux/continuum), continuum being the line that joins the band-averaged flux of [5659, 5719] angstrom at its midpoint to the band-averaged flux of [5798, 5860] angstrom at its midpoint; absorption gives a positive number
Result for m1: -1.5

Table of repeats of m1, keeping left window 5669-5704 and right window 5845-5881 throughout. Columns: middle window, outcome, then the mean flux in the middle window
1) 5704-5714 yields 0.61 angstrom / 23.8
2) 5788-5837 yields -1.33 angstrom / 26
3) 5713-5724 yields -0.22 angstrom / 25.8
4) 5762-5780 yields -0.23 angstrom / 25.6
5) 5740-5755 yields -0.50 angstrom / 26.2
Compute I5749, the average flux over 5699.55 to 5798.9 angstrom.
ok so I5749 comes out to 25.6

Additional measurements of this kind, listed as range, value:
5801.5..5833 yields 26.4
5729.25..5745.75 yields 26.7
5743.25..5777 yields 25.8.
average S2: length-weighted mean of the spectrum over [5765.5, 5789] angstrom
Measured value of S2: 25.1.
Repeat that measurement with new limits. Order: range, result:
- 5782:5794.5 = 25.1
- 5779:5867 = 25.4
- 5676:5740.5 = 25.4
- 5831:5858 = 24.5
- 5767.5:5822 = 25.7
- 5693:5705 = 25.3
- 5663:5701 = 25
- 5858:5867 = 24.2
